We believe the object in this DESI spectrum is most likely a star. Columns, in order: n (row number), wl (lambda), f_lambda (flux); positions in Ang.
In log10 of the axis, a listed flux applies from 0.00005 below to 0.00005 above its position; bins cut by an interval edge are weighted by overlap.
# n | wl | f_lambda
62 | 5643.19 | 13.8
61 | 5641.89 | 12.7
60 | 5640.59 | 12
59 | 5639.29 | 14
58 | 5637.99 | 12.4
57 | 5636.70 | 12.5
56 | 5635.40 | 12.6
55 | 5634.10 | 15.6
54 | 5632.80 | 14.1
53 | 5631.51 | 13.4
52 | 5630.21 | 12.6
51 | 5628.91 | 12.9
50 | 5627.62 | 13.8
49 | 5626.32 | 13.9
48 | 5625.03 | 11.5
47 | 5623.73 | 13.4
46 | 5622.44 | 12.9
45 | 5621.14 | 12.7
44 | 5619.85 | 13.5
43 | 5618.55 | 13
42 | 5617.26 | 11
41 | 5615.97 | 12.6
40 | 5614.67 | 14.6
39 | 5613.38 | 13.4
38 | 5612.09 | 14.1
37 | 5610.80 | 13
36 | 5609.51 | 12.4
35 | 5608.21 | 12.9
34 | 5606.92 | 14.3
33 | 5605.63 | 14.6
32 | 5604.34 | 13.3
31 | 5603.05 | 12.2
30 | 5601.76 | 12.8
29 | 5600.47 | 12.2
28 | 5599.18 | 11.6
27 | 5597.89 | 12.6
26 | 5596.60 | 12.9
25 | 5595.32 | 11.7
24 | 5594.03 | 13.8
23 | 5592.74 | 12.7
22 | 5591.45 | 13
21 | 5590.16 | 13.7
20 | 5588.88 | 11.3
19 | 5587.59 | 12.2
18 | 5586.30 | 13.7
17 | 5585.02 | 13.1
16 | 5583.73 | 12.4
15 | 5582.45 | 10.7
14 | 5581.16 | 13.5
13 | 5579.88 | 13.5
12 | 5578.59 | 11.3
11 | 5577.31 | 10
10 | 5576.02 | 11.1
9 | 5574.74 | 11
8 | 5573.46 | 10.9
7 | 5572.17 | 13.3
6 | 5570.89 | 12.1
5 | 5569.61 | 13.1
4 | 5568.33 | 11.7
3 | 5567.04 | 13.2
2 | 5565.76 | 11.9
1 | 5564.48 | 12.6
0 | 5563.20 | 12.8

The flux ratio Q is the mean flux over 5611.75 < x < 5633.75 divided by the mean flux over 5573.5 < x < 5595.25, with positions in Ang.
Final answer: 1.07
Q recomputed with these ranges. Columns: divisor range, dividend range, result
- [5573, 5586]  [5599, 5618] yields 1.10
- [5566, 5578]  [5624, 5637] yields 1.13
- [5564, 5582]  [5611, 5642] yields 1.09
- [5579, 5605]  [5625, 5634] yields 1.06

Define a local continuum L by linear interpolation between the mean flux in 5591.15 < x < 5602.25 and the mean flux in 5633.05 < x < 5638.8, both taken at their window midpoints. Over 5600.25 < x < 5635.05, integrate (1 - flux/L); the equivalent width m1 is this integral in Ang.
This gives -0.6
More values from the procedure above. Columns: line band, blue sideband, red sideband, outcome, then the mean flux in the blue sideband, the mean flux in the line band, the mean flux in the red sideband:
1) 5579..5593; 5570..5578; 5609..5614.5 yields -0.7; 11.5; 12.7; 13.4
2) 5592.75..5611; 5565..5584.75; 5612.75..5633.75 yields -0.4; 12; 12.9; 13.1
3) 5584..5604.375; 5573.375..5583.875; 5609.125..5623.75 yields -0.8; 11.6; 12.7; 13.1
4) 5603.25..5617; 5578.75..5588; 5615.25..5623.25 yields -0.8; 12.7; 13.4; 12.6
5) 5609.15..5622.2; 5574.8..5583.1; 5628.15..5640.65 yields -0.3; 11.6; 13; 13.3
